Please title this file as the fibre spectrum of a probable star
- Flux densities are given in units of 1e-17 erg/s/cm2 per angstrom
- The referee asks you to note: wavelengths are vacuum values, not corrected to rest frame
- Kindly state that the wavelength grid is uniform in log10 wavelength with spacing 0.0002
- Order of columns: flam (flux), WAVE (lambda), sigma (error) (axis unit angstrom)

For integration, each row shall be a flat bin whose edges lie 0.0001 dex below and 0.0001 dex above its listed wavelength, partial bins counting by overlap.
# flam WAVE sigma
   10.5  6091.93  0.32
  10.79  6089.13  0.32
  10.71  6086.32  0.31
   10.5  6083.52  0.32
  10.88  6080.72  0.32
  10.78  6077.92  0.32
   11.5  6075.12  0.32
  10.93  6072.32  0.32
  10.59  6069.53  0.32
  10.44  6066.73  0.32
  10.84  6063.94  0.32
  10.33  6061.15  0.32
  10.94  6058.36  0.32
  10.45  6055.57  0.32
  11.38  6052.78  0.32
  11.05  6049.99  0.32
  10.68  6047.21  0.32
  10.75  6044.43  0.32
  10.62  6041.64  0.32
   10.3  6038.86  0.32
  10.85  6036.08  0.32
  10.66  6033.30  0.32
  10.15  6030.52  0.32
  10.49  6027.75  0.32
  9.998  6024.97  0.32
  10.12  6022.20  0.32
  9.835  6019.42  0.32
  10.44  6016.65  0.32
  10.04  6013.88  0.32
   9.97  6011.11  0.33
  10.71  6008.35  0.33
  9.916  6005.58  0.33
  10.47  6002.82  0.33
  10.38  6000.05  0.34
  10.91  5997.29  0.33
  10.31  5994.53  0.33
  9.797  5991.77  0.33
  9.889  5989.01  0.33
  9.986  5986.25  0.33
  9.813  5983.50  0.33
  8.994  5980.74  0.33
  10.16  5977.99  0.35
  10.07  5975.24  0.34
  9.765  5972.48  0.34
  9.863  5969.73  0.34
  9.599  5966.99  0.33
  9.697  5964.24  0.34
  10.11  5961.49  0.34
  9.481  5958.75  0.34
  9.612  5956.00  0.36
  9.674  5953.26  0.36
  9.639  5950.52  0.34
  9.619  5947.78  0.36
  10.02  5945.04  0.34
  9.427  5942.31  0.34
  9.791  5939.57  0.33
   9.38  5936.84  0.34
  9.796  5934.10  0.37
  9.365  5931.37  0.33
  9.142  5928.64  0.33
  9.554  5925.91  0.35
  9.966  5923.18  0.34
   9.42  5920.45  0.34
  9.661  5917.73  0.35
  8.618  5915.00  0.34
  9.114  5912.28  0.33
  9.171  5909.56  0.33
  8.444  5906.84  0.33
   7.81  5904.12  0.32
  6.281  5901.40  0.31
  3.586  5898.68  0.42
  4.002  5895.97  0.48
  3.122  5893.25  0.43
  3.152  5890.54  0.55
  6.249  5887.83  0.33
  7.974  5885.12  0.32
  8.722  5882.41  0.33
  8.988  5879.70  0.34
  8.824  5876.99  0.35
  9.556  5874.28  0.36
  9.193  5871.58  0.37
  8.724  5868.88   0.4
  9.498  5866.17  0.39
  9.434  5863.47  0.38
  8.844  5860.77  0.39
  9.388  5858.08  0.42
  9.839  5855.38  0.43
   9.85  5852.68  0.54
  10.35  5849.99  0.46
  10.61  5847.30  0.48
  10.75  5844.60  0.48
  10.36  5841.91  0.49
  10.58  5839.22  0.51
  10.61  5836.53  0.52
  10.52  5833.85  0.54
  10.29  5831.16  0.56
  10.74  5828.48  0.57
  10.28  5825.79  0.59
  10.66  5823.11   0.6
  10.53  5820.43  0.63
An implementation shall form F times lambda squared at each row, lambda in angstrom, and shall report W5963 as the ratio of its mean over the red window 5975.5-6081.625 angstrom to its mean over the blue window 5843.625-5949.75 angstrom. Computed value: 1.27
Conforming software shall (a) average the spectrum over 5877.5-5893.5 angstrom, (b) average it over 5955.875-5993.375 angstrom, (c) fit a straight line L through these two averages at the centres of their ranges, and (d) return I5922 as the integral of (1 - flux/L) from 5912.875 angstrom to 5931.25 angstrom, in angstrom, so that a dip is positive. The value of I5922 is -3.2 angstrom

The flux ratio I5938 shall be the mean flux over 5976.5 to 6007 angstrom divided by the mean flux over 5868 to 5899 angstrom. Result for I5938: 1.45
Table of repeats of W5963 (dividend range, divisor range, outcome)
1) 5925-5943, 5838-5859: 0.96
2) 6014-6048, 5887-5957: 1.31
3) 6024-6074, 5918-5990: 1.13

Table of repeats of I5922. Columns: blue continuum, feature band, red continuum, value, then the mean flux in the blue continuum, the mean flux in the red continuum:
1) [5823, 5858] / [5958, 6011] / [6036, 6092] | 3.1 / 10.4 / 10.8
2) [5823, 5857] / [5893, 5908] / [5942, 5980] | 6.5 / 10.4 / 9.76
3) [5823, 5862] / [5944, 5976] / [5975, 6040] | 1.4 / 10.2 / 10.2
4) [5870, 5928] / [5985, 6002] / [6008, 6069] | -1.1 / 7.71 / 10.5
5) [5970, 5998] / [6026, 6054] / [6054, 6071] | -0.7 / 9.94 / 10.6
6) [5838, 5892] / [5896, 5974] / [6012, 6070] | 4.8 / 9.03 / 10.5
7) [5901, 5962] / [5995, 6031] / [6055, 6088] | -0.4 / 9.3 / 10.7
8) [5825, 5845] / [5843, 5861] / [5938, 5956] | 0.6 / 10.5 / 9.69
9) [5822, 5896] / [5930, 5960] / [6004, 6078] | 0.4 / 9.04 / 10.5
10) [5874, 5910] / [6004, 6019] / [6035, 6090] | -1.0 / 6.71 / 10.8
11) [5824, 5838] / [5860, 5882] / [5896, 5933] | 0.8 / 10.5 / 8.32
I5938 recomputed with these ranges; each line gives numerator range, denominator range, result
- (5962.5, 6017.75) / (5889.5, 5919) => 1.51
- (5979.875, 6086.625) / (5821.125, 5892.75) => 1.12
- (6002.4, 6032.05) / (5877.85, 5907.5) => 1.64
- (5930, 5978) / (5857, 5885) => 1.07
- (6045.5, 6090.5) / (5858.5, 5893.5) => 1.34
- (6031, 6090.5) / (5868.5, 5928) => 1.39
